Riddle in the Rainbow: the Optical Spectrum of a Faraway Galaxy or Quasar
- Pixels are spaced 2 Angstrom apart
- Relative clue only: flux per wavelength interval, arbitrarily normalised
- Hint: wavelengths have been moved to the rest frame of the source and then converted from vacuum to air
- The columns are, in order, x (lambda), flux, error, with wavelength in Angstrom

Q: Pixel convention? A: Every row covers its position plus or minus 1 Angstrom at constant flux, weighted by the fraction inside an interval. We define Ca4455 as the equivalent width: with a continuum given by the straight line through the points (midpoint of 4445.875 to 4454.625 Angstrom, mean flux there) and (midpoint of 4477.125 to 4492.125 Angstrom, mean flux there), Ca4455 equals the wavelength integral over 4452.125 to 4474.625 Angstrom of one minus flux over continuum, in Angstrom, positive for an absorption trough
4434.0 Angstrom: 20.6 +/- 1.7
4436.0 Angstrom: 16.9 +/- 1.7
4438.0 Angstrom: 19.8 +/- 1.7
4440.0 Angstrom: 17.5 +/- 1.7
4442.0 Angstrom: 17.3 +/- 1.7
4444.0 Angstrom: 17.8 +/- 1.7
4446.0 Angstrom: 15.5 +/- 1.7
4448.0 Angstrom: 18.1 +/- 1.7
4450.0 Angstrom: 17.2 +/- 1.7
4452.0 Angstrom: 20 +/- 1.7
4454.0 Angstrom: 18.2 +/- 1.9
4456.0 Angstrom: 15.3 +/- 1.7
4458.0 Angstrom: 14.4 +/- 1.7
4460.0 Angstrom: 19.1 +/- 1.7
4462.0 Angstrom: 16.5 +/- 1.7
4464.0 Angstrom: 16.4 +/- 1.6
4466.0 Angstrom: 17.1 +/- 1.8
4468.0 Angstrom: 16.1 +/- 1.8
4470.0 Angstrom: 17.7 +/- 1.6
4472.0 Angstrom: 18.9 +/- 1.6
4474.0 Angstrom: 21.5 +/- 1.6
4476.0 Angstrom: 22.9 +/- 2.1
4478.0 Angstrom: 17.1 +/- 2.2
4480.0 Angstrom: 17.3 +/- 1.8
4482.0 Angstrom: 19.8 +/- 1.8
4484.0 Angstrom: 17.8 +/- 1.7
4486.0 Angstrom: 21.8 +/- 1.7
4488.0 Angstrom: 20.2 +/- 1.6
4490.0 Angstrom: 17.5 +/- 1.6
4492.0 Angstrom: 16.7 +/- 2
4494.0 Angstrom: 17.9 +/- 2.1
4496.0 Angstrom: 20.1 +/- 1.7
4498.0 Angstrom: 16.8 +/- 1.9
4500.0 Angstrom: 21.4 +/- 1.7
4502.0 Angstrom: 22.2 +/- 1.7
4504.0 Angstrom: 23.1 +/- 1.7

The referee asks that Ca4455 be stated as 1.0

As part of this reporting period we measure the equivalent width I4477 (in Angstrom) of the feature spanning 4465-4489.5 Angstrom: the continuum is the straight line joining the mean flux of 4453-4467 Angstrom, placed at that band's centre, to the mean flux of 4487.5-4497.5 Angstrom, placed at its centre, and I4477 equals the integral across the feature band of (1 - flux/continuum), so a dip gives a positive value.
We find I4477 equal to -2.0 Angstrom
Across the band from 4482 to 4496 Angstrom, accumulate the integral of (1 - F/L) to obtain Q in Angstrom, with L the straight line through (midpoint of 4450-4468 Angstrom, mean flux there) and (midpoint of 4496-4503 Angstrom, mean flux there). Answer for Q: 0.4 Angstrom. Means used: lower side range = 17.1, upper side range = 20.1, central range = 18.8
